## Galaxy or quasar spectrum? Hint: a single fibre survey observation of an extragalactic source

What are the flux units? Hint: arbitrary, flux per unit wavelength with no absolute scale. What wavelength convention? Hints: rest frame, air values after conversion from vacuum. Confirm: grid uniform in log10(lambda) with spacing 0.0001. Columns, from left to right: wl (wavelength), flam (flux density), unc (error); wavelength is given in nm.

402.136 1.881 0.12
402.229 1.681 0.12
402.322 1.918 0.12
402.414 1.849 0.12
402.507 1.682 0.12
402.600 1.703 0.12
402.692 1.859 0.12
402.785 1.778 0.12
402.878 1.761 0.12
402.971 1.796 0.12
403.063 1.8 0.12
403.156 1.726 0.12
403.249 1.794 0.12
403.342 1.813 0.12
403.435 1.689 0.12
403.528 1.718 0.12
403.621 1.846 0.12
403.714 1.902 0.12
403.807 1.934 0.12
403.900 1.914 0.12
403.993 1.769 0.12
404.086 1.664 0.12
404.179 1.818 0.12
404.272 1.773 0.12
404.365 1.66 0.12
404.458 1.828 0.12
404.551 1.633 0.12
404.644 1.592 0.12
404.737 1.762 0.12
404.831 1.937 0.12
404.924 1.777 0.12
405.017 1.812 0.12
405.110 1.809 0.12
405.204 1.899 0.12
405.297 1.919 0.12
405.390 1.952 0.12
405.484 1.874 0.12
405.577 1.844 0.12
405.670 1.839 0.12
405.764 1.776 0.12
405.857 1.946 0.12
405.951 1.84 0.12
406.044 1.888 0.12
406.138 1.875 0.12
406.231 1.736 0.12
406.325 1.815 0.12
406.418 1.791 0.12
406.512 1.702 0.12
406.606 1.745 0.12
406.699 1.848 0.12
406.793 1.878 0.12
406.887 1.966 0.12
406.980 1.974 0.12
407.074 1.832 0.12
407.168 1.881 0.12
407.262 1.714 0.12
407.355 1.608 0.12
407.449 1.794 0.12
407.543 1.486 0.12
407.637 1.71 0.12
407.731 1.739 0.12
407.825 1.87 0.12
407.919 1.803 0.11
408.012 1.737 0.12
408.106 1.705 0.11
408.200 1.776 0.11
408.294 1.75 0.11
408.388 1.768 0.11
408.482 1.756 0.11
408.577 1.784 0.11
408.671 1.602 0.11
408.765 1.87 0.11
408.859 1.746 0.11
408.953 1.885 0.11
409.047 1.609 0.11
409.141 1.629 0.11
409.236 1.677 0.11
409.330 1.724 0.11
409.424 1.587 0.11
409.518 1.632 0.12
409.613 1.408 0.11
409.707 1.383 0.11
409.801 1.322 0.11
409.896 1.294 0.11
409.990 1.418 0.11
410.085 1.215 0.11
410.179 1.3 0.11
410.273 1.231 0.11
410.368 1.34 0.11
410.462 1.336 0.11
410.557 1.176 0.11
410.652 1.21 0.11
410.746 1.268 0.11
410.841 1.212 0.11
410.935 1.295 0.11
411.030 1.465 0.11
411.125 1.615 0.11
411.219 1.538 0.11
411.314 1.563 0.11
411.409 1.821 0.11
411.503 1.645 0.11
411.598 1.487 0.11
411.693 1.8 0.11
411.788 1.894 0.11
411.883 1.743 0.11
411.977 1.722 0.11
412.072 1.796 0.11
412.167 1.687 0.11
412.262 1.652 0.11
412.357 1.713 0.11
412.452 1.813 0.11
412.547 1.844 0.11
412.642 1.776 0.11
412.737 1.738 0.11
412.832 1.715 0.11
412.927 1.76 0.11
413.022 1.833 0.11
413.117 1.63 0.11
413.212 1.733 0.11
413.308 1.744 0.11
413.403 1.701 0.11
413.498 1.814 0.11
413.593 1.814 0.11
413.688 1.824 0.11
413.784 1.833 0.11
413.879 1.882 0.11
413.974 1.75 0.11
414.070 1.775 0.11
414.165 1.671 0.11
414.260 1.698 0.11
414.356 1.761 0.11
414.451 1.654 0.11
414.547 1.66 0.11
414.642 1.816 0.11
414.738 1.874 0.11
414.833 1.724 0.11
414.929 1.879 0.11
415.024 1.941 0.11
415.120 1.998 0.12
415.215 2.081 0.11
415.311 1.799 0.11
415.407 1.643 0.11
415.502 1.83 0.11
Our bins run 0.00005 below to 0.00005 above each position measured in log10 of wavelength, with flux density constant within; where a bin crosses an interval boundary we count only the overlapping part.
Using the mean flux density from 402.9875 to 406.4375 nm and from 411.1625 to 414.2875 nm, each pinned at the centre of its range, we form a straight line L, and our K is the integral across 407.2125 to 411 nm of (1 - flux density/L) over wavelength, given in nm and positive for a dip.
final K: 0.46 nm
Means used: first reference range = 1.81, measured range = 1.56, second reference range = 1.74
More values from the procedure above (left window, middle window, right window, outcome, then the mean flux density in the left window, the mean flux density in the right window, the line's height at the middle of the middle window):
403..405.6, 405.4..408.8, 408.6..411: -0.35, 1.8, 1.46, 1.63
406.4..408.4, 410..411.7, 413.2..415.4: 0.36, 1.78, 1.8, 1.79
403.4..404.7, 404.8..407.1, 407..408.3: -0.12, 1.77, 1.75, 1.76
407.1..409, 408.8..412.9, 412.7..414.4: 0.46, 1.75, 1.76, 1.76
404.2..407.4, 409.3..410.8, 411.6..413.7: 0.35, 1.82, 1.75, 1.78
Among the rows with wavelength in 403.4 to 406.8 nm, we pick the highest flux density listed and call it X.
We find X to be 1.952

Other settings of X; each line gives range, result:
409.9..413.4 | 1.894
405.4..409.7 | 1.974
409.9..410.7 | 1.418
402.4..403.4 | 1.859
